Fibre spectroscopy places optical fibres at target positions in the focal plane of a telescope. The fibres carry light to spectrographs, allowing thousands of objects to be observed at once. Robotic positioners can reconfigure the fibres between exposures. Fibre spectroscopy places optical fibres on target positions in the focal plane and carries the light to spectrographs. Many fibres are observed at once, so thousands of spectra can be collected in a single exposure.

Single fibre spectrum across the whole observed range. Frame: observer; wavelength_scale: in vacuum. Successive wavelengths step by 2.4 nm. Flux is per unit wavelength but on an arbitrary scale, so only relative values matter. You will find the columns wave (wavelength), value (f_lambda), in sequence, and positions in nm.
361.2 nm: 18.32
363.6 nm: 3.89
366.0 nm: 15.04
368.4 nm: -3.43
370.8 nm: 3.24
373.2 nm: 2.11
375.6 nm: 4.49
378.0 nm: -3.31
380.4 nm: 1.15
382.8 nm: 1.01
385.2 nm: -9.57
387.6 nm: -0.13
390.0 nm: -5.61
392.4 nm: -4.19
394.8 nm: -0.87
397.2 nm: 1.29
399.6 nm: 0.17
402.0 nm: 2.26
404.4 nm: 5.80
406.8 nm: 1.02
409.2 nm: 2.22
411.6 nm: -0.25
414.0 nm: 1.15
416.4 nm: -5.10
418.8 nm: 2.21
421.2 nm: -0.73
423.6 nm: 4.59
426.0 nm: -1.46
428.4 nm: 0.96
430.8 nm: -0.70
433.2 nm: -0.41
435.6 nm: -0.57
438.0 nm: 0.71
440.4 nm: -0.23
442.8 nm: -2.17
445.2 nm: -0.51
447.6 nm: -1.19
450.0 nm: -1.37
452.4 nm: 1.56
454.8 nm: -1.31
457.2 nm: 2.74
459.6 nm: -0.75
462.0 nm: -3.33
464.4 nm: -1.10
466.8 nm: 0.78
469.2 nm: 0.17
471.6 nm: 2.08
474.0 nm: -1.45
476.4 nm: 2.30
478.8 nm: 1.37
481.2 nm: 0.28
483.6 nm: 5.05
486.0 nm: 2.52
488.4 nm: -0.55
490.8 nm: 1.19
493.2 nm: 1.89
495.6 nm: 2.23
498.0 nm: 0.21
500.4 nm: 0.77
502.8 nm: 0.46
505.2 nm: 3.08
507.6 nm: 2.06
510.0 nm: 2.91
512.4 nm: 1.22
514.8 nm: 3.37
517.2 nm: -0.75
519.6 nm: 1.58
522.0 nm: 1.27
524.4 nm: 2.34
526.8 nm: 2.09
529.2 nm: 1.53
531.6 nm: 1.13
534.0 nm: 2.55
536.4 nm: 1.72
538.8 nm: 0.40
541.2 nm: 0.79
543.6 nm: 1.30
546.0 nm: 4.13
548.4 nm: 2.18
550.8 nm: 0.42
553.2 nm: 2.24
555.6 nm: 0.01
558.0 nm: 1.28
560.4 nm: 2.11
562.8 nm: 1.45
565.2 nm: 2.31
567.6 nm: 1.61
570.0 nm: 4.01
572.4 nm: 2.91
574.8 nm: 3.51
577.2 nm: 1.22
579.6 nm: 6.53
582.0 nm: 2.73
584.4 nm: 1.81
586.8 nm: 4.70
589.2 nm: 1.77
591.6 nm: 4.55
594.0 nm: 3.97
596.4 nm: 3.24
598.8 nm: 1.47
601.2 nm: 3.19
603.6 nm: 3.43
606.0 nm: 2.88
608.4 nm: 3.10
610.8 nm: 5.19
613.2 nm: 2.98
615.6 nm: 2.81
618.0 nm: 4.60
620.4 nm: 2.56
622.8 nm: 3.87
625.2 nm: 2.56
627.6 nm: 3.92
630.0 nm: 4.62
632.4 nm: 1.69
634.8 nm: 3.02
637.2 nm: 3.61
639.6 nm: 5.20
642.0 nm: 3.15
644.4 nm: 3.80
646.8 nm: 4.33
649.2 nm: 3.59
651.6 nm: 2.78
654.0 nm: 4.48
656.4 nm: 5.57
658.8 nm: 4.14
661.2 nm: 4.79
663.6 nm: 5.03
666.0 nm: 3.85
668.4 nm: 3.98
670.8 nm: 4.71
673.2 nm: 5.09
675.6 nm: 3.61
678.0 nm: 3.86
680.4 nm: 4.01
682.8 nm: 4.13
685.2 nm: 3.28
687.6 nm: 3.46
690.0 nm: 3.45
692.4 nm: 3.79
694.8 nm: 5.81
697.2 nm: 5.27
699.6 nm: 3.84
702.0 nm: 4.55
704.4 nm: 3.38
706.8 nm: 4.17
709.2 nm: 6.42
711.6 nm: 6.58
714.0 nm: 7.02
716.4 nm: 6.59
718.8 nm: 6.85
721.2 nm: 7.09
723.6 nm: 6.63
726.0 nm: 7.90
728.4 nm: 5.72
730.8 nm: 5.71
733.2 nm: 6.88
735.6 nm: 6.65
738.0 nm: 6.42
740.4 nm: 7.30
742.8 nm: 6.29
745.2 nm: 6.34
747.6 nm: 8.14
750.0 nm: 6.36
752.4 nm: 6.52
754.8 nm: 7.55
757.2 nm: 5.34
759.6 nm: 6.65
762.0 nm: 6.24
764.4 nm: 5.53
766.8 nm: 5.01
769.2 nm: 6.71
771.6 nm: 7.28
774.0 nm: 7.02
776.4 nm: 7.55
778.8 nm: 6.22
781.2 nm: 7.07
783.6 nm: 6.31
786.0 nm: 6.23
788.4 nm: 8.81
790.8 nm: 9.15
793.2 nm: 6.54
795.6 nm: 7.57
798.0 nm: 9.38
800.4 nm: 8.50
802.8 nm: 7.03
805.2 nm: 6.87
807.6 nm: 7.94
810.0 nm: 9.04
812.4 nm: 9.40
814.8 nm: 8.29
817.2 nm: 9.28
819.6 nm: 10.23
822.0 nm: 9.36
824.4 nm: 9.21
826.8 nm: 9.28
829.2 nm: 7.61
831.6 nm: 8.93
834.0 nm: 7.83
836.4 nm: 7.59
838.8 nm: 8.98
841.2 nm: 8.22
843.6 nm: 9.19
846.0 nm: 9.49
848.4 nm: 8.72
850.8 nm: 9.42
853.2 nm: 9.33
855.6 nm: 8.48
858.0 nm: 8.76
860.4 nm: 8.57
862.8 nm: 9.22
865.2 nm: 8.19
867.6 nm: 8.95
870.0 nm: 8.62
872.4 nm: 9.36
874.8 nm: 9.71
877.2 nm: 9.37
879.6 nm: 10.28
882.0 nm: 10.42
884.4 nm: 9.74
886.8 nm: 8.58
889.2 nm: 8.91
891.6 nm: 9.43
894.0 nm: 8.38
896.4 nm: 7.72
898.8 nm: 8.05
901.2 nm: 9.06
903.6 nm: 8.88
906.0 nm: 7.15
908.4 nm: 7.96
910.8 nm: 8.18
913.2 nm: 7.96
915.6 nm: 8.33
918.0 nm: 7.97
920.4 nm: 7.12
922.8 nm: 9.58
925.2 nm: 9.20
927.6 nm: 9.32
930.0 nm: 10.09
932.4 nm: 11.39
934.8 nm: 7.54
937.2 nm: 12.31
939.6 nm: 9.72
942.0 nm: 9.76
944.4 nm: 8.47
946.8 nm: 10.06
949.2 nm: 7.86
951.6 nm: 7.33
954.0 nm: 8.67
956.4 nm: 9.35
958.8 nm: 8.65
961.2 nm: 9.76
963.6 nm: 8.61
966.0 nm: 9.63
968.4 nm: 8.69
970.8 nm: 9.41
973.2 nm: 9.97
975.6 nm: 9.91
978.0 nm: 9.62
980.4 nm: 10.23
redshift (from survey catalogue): 0.78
